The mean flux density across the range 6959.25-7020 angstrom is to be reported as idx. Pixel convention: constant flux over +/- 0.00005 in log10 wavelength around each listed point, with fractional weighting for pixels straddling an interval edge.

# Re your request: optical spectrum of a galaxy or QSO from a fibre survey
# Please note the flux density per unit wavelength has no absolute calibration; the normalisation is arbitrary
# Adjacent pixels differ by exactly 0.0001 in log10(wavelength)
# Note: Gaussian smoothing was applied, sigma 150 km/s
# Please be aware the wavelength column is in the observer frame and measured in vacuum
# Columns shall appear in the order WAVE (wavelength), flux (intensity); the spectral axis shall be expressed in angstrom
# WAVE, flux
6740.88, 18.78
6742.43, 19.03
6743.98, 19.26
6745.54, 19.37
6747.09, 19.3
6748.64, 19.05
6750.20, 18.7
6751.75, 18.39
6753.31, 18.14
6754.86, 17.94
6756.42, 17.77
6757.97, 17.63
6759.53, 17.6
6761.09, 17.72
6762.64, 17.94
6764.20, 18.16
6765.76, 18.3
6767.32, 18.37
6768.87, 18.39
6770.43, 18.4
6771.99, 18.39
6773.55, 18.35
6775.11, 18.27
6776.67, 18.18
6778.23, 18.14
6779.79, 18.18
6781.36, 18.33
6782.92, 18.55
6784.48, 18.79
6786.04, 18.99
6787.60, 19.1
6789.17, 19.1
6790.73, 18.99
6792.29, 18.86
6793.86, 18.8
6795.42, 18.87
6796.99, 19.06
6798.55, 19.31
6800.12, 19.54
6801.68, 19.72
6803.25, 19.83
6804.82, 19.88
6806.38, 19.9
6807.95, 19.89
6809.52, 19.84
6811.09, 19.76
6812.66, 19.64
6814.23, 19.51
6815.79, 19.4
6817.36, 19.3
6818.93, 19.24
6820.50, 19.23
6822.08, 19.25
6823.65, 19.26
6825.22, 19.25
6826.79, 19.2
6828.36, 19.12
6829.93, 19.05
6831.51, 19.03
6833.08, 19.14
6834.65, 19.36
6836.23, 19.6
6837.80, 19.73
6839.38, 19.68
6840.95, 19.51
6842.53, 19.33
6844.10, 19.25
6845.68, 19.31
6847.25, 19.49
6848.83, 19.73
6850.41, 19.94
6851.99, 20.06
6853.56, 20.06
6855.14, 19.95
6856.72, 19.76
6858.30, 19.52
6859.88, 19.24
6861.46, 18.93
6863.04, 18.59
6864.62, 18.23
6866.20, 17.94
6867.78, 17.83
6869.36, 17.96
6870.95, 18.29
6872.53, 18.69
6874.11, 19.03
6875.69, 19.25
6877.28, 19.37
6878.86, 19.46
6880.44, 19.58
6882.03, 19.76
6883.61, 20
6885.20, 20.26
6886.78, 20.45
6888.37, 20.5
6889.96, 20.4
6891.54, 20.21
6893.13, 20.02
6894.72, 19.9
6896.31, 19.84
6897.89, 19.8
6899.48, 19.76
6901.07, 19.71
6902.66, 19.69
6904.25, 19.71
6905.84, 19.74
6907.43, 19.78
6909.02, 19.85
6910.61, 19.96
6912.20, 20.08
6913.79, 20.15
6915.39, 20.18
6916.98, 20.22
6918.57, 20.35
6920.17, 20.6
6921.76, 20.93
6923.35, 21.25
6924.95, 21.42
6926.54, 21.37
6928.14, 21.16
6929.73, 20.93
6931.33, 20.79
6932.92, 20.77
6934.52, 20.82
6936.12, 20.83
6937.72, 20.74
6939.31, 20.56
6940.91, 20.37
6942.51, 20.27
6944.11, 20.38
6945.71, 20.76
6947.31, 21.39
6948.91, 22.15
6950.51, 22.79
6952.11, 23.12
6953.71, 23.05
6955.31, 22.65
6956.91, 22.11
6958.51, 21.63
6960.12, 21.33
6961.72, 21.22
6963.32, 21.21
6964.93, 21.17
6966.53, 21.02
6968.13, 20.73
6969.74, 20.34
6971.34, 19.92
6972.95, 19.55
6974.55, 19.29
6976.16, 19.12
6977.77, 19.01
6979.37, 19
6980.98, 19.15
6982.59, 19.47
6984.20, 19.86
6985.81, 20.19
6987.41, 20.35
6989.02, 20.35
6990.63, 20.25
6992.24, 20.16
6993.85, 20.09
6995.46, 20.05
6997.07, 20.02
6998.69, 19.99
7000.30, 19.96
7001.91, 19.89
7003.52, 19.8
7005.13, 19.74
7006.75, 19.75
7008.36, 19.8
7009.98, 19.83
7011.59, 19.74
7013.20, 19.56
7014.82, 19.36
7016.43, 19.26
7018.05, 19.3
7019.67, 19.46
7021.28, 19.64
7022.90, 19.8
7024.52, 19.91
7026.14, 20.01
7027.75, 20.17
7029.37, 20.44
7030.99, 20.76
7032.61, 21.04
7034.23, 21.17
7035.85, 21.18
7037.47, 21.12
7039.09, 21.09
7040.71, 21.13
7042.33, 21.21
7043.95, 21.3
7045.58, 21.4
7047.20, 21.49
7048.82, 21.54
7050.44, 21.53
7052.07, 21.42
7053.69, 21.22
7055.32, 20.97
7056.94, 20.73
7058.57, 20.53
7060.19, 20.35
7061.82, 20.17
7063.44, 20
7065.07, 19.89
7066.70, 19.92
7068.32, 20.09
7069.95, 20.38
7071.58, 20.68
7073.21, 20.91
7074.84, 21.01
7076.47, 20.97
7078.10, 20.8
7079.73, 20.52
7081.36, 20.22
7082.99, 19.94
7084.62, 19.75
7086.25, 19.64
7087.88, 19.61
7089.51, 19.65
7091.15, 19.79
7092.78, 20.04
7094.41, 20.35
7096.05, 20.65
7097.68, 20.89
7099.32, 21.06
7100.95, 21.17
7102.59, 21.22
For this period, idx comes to 20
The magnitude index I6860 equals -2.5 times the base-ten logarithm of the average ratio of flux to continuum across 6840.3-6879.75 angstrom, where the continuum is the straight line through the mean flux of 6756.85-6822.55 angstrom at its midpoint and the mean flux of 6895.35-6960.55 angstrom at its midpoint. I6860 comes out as 0.04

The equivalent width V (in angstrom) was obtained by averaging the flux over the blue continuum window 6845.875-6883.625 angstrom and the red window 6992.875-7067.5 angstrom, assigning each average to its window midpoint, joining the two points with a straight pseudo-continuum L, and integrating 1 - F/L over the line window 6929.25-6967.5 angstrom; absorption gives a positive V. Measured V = -3.0 angstrom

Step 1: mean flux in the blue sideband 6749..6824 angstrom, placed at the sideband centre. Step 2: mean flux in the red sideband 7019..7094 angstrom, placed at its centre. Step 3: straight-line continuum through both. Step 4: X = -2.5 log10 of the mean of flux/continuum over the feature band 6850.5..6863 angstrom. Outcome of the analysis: -0.02 mag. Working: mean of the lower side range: 18.8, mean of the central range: 19.6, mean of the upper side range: 20.5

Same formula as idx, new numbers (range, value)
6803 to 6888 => 19.4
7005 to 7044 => 20.2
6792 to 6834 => 19.4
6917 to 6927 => 20.9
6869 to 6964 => 20.5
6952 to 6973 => 21.4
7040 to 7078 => 20.8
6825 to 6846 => 19.3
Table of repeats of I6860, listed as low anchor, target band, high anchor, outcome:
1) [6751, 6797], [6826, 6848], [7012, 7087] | -0.03 mag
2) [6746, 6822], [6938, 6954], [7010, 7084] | -0.08 mag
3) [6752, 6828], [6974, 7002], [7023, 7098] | 0.02 mag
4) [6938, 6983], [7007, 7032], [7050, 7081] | 0.05 mag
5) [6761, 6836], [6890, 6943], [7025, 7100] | -0.03 mag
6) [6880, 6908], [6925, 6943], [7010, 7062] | -0.04 mag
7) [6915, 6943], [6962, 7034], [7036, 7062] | 0.05 mag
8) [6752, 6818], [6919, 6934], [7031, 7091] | -0.07 mag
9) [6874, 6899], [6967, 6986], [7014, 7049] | 0.03 mag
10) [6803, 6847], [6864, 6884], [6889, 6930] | 0.06 mag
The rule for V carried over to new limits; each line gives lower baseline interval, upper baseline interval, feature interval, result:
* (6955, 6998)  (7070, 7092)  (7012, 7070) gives -0.65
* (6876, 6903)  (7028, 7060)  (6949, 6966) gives -1.32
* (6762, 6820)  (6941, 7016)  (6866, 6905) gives 0.37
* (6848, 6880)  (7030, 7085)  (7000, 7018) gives 0.61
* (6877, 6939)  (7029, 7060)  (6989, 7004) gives 0.56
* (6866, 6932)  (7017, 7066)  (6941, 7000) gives -1.00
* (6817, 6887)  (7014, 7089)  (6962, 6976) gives -0.27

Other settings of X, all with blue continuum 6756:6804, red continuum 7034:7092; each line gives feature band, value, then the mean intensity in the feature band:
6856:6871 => 0.03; 18.6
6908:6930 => -0.05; 20.6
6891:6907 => -0.02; 19.8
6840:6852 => -0.03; 19.5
